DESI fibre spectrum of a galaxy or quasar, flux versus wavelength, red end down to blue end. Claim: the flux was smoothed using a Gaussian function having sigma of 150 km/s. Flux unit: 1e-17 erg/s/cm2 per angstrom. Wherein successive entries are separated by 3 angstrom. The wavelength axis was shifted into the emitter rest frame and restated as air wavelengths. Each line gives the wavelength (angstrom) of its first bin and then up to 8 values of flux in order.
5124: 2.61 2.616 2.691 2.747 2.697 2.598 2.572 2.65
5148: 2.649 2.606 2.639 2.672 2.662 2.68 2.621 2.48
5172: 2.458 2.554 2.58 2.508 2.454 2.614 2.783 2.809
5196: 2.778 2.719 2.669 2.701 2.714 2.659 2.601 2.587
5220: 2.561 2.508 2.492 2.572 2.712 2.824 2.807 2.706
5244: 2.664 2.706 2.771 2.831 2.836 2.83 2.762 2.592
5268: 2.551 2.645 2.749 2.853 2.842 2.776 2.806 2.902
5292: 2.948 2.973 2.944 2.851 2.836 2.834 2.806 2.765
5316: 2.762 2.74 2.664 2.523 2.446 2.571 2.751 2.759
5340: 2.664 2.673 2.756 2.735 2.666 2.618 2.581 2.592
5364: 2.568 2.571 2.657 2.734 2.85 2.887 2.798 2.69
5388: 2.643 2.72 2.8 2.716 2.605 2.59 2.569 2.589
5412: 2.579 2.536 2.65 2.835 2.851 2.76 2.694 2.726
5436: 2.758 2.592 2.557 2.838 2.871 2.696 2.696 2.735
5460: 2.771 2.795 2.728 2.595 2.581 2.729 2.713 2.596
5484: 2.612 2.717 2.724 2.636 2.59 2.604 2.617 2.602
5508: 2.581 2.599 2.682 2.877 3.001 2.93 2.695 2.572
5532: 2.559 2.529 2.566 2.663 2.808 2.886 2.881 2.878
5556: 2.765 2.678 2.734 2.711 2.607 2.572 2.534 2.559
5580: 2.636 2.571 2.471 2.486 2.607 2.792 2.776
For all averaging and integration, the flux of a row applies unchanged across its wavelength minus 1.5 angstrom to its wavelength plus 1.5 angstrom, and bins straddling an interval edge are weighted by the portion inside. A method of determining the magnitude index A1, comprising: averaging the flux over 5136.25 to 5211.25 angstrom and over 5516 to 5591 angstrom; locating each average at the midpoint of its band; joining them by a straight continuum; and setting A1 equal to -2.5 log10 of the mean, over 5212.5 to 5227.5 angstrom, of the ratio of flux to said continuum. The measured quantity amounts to 0.04 mag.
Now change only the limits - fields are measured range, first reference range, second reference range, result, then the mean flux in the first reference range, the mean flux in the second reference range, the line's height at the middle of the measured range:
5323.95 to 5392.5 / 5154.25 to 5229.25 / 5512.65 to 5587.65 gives -0.01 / 2.62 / 2.69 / 2.65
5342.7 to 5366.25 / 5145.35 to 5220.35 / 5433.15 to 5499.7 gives 0.01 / 2.63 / 2.69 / 2.67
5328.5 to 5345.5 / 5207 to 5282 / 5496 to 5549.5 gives 0.01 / 2.7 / 2.69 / 2.69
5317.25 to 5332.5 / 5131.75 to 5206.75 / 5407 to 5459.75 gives 0.03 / 2.64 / 2.7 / 2.68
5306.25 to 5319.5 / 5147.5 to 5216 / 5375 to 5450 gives -0.04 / 2.63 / 2.71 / 2.68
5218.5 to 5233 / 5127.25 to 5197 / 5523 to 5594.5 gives 0.03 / 2.63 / 2.66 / 2.63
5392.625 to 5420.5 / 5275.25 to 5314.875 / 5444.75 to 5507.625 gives 0.05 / 2.86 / 2.68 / 2.75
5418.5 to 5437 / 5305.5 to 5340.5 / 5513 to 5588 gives -0.03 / 2.69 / 2.69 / 2.69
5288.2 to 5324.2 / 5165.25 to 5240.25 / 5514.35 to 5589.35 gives -0.07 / 2.63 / 2.69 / 2.65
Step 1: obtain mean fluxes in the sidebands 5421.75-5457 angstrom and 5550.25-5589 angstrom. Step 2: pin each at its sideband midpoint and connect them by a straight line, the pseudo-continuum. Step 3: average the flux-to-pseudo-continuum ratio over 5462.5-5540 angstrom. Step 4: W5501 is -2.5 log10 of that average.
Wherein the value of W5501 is 0.009 mag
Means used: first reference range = 2.73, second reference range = 2.64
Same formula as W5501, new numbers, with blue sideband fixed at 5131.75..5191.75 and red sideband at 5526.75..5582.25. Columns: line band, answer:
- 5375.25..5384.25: -0.07 mag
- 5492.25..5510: 0.03 mag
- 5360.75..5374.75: 0.01 mag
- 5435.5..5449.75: -0.03 mag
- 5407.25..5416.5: 0.03 mag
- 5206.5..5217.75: -0.01 mag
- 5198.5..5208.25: -0.03 mag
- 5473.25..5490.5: -0.01 mag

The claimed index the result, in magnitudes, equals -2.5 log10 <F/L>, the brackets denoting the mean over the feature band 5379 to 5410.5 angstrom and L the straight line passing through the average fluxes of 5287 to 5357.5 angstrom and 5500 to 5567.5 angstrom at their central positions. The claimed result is 0.02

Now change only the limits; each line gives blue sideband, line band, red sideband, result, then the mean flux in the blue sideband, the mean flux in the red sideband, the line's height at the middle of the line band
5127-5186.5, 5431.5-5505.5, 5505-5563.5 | 0.01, 2.61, 2.73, 2.71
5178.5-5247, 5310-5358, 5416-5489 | 0.00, 2.66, 2.71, 2.68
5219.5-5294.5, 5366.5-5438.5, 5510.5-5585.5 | 0.01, 2.74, 2.7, 2.72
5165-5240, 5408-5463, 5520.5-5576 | -0.01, 2.63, 2.7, 2.68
